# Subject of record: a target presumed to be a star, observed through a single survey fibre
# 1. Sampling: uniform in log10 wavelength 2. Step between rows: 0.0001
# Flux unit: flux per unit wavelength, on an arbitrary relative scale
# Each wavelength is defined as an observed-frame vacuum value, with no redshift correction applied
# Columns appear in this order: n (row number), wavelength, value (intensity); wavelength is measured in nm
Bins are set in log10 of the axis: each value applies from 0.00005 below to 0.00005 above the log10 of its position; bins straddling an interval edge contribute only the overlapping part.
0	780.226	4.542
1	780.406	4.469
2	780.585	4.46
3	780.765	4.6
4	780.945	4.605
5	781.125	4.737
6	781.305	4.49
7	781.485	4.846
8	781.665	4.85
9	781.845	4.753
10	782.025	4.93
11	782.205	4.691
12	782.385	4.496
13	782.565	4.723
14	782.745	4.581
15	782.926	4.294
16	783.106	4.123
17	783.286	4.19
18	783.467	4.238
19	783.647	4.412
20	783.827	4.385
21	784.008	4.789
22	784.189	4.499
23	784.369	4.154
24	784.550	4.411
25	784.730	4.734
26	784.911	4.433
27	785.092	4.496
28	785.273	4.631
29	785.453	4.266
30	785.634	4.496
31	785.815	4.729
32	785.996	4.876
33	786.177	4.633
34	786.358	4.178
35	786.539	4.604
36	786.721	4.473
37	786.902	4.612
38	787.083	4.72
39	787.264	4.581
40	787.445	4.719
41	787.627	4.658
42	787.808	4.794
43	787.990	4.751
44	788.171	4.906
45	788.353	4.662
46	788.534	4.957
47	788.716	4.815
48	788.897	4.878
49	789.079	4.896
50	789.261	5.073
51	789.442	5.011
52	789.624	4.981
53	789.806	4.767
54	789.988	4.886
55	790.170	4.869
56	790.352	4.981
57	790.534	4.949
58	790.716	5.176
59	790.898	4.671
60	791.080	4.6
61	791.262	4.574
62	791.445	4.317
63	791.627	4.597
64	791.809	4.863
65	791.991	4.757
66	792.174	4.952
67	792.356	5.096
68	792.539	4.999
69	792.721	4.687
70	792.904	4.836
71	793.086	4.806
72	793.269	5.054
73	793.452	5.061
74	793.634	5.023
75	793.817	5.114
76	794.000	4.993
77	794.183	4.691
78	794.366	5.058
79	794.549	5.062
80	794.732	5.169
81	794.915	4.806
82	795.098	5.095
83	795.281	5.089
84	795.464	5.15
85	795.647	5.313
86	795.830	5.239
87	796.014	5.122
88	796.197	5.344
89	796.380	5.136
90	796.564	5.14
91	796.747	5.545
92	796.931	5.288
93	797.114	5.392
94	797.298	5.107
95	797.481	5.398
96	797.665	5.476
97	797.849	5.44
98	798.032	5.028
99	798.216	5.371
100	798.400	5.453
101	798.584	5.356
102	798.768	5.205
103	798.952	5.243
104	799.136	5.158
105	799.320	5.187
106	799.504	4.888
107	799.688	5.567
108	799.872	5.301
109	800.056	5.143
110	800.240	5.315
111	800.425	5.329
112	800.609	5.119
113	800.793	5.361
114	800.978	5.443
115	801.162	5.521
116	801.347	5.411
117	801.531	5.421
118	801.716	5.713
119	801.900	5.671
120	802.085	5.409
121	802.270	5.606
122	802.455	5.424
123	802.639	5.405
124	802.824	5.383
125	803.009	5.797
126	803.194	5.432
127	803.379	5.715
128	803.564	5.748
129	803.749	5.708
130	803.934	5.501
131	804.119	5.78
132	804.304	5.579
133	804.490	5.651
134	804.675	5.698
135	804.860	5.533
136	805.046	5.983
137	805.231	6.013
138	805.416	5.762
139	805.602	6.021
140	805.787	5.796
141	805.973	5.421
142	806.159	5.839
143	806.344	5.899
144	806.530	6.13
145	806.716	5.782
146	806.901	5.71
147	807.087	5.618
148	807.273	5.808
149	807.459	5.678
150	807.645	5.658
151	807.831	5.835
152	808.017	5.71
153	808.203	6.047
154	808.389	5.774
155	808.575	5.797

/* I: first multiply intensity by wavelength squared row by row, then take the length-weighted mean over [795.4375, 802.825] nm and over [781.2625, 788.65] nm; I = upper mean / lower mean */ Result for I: 1.2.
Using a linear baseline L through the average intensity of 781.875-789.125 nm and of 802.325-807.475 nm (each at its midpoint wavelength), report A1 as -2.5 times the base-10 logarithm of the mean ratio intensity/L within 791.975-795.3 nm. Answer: 0.02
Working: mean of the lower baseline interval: 4.59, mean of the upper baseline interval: 5.71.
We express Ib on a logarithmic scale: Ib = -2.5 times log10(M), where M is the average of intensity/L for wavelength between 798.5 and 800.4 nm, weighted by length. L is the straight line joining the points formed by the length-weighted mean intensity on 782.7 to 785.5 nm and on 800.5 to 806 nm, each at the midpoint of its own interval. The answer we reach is 0.03 mag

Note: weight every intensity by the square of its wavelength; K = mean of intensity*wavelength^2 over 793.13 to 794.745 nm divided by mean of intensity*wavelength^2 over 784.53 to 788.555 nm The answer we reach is 1.1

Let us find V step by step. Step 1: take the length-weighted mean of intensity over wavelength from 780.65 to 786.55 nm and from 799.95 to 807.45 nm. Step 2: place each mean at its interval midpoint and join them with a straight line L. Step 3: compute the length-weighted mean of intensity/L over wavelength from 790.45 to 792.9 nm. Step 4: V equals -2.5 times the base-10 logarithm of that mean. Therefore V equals 0.04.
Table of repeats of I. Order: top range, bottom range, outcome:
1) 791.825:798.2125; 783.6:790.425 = 1.11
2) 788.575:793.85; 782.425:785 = 1.12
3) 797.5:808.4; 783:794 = 1.22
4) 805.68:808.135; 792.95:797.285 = 1.16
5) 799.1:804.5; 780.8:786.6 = 1.26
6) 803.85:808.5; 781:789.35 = 1.32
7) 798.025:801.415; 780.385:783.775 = 1.21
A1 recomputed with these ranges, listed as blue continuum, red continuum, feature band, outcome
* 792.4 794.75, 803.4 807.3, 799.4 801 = 0.029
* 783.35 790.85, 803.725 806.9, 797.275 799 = 0.005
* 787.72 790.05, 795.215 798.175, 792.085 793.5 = 0.030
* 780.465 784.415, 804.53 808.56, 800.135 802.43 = 0.016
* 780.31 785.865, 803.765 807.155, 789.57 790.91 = 0.001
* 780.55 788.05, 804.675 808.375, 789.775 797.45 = 0.020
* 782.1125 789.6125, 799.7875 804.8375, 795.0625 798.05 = -0.015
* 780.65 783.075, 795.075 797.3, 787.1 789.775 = 0.019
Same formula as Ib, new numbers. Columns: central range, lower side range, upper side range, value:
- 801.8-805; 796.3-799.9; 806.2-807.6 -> 0.00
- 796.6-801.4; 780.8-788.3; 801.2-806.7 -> 0.02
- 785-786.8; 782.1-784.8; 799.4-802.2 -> 0.01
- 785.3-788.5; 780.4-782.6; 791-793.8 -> 0.03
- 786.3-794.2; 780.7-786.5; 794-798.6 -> 0.02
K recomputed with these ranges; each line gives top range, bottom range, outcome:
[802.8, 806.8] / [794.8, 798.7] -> 1.12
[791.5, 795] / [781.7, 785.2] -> 1.12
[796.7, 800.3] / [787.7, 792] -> 1.12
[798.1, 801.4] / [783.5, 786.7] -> 1.22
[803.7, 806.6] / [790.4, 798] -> 1.18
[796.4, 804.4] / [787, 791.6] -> 1.16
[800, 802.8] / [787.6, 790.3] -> 1.15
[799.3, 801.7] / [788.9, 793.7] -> 1.12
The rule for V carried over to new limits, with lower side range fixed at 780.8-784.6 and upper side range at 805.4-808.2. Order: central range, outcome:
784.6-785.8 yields 0.03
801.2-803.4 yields 0.01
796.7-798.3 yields -0.01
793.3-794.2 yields 0.02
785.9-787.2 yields 0.03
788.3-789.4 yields -0.01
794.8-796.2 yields 0.01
